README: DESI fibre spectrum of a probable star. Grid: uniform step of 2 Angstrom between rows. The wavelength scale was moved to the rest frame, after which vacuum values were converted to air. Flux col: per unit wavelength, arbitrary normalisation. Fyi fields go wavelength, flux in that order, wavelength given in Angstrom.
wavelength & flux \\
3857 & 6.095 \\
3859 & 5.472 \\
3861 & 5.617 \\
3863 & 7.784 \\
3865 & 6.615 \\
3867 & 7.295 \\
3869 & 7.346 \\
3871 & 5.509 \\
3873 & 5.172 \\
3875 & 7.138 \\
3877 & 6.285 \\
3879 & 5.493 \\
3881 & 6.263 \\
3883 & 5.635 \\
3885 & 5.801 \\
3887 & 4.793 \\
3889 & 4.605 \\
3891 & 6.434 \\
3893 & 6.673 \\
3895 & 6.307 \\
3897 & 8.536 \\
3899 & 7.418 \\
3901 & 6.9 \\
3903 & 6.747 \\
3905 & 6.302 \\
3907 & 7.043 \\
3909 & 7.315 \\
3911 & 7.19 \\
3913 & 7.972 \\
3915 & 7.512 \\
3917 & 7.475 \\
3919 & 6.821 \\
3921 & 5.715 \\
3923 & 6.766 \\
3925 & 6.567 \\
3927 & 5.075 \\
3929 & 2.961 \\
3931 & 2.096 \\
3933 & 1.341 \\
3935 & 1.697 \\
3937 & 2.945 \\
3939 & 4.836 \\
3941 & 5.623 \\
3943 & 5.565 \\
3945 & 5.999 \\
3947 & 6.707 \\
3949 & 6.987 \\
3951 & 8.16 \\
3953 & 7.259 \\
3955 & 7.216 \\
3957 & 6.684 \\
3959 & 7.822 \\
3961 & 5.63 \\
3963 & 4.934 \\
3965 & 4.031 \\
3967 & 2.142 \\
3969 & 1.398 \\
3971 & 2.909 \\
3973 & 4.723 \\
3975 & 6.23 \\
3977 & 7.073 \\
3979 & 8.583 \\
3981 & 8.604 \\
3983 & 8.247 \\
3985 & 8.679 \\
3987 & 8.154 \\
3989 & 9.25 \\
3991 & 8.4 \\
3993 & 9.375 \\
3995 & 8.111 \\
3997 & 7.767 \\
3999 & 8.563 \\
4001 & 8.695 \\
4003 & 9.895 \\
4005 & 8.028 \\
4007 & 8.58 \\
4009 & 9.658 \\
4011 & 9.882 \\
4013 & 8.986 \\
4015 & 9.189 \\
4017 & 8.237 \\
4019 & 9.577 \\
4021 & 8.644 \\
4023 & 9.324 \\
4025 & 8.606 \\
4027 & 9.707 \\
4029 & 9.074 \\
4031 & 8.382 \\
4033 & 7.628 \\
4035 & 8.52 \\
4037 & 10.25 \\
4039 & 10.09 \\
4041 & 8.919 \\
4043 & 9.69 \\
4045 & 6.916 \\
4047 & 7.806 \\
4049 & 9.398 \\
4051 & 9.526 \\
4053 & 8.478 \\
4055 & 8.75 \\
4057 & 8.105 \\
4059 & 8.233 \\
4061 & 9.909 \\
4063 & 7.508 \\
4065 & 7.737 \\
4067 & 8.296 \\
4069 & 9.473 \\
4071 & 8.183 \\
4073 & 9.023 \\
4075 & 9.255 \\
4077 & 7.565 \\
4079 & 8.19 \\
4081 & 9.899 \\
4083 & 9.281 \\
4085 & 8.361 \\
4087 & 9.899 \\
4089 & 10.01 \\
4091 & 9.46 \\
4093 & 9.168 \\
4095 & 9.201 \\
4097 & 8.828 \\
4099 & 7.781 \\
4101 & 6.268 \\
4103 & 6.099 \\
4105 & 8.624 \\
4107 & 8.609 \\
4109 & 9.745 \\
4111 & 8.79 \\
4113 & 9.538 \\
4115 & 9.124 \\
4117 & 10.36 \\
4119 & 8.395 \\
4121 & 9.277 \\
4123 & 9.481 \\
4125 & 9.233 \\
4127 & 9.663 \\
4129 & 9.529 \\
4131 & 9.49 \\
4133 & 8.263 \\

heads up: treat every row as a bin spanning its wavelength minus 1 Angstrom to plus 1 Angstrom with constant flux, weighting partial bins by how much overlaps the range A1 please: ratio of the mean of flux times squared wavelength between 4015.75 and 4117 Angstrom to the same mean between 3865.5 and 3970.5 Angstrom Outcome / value 1.6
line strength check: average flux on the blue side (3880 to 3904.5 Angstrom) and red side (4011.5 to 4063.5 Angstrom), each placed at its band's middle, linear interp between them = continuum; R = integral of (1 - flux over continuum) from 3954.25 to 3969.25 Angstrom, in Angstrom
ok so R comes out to 4.8 Angstrom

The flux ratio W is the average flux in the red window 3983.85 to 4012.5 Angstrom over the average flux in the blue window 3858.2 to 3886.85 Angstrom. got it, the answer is 1.42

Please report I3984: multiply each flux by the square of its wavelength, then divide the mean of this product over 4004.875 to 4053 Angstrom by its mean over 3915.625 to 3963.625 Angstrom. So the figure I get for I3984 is 1.68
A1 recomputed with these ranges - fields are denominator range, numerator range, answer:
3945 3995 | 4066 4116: 1.40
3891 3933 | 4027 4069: 1.47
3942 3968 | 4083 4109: 1.52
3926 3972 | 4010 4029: 1.98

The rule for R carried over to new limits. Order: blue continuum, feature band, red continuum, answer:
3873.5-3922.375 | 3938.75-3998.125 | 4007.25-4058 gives 9.4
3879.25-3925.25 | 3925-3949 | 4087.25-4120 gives 9.3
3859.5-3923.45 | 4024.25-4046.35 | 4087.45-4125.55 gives -2.1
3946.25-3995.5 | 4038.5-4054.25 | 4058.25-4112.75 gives -1.6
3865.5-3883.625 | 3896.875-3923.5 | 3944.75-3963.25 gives -2.3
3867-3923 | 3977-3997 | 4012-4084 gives -1.5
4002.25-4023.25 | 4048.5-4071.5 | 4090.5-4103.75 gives -0.3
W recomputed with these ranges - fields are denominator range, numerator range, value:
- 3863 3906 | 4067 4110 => 1.36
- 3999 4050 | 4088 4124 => 0.99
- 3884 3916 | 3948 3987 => 0.93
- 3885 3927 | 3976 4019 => 1.30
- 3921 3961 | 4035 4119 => 1.63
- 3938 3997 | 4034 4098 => 1.35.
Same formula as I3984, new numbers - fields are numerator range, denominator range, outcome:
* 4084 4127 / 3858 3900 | 1.58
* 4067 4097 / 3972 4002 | 1.18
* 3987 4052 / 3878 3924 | 1.43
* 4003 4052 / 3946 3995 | 1.38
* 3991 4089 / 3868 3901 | 1.53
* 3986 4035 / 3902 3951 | 1.62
